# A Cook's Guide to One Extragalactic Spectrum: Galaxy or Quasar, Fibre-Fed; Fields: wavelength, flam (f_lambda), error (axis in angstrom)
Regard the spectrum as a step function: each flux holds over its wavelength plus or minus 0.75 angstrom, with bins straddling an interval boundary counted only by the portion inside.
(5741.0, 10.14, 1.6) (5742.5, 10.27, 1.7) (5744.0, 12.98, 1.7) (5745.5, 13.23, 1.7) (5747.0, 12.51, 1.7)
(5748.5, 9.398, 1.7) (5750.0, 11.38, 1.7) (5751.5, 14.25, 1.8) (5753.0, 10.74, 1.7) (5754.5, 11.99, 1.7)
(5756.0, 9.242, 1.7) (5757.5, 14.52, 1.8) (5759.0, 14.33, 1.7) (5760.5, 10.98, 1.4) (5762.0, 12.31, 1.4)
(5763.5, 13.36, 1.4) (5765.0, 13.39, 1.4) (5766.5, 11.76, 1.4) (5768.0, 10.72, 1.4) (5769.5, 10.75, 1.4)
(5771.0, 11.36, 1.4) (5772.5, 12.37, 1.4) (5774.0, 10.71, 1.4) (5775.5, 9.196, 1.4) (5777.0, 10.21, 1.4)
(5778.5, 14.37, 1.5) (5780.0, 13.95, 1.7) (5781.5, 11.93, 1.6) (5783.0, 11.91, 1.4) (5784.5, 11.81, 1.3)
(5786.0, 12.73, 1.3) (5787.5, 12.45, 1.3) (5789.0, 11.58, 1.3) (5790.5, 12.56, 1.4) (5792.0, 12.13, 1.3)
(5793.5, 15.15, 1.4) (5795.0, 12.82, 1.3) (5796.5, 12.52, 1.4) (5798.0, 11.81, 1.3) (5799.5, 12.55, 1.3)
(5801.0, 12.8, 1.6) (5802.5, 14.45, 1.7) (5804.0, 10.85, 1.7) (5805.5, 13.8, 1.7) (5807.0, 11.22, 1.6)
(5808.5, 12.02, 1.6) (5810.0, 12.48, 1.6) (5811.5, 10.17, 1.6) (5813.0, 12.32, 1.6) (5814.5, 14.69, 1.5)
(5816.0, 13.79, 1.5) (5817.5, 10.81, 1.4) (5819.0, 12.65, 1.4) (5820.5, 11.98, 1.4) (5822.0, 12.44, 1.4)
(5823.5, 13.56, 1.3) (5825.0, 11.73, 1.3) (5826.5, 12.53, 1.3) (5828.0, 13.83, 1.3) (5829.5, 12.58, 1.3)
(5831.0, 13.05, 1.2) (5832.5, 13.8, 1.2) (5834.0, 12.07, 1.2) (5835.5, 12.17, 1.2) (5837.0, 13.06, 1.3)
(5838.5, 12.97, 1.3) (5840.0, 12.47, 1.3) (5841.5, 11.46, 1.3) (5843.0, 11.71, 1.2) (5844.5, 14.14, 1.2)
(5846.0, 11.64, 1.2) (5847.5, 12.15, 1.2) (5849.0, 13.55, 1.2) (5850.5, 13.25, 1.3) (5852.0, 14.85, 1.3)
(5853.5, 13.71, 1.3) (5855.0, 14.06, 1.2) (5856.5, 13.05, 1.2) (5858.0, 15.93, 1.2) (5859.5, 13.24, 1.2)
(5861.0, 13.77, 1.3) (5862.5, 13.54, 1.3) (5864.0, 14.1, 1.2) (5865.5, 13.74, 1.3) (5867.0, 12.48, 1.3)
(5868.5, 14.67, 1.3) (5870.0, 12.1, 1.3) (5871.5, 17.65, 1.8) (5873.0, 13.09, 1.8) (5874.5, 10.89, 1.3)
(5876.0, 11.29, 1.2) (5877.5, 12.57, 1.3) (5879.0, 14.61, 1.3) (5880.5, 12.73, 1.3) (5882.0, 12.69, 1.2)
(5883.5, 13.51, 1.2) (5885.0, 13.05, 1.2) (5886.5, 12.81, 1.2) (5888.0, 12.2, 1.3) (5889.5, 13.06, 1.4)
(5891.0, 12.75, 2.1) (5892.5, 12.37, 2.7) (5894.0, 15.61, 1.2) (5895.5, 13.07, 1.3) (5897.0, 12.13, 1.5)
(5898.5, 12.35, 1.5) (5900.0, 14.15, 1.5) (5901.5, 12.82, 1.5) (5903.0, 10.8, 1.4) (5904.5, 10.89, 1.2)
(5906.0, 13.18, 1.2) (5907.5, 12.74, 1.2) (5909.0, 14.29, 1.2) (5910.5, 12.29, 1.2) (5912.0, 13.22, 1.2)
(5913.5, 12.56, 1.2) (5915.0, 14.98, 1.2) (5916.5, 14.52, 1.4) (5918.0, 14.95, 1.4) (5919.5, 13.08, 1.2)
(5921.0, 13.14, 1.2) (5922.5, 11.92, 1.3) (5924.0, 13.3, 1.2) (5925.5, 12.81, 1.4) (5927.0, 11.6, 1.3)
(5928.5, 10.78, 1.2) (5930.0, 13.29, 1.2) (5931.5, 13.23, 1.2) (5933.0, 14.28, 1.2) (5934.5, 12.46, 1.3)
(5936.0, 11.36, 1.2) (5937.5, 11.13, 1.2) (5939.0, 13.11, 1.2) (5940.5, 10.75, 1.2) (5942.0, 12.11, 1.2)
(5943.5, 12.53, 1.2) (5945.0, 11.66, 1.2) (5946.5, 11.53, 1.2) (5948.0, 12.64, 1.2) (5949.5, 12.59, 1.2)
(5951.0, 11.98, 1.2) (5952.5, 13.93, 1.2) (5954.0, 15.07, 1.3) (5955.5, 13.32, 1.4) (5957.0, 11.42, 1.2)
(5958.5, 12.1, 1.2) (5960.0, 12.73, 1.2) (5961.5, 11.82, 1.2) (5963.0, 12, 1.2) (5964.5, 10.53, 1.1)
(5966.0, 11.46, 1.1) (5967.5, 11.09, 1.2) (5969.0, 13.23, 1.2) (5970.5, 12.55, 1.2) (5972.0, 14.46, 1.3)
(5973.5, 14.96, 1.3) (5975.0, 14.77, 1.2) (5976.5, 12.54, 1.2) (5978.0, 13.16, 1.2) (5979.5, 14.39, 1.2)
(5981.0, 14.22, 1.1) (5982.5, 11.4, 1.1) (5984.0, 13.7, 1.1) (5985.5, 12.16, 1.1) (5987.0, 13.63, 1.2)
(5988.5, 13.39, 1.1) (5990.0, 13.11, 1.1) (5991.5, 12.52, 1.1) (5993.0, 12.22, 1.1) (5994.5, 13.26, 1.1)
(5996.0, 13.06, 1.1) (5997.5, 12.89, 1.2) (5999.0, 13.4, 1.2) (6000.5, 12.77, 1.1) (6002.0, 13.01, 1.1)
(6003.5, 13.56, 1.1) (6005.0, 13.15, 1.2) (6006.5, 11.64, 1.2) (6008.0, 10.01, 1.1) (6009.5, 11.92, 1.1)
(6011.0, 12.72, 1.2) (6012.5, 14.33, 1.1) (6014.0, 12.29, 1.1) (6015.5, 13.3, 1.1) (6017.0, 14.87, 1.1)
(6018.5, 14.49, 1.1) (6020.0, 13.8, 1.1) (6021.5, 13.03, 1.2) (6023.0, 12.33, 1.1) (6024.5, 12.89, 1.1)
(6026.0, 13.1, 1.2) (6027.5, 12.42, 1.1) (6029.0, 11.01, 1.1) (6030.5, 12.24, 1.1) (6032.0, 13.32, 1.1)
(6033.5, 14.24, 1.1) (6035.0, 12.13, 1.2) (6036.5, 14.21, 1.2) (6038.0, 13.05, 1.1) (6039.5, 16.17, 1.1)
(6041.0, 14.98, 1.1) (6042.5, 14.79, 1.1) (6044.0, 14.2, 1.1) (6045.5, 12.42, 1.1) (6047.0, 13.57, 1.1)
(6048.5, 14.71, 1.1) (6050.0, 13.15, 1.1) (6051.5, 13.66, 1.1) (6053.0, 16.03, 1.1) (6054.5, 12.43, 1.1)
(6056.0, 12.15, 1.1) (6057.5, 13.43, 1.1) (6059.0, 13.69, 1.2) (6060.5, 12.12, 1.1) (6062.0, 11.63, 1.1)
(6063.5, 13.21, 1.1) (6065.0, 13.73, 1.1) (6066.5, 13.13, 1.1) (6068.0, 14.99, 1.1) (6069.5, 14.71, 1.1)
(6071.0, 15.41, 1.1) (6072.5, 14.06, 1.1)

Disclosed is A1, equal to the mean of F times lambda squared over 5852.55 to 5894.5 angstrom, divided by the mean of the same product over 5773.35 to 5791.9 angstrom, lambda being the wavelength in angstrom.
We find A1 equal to 1.16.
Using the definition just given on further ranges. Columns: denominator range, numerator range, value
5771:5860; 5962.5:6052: 1.11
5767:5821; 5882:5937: 1.10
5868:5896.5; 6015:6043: 1.08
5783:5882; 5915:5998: 1.03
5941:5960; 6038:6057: 1.15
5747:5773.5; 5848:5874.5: 1.20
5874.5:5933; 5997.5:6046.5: 1.06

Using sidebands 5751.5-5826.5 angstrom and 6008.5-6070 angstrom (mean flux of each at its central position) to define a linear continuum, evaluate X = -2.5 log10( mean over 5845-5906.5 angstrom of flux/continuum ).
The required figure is -0.04 mag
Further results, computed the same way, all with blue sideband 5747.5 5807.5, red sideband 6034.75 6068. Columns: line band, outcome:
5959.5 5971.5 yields 0.104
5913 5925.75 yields -0.049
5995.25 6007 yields 0.033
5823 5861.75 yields -0.049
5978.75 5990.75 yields 0.002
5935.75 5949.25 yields 0.098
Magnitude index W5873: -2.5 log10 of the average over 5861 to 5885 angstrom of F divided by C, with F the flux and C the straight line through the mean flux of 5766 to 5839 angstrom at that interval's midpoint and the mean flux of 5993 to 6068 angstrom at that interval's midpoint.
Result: -0.058 mag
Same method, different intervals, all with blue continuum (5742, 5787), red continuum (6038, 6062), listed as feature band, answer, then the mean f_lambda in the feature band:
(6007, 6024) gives 0.04 mag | 13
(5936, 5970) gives 0.08 mag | 12.2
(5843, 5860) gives -0.08 mag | 13.5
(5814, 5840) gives -0.04 mag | 12.8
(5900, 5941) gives 0.01 mag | 12.8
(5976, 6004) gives 0.02 mag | 13.1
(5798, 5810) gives -0.02 mag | 12.5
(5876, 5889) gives -0.02 mag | 12.9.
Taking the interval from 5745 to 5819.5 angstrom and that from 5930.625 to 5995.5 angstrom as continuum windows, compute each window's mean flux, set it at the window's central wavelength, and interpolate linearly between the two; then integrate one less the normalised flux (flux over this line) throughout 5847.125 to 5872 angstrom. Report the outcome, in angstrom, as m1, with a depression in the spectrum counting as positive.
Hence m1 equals -2.9 angstrom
